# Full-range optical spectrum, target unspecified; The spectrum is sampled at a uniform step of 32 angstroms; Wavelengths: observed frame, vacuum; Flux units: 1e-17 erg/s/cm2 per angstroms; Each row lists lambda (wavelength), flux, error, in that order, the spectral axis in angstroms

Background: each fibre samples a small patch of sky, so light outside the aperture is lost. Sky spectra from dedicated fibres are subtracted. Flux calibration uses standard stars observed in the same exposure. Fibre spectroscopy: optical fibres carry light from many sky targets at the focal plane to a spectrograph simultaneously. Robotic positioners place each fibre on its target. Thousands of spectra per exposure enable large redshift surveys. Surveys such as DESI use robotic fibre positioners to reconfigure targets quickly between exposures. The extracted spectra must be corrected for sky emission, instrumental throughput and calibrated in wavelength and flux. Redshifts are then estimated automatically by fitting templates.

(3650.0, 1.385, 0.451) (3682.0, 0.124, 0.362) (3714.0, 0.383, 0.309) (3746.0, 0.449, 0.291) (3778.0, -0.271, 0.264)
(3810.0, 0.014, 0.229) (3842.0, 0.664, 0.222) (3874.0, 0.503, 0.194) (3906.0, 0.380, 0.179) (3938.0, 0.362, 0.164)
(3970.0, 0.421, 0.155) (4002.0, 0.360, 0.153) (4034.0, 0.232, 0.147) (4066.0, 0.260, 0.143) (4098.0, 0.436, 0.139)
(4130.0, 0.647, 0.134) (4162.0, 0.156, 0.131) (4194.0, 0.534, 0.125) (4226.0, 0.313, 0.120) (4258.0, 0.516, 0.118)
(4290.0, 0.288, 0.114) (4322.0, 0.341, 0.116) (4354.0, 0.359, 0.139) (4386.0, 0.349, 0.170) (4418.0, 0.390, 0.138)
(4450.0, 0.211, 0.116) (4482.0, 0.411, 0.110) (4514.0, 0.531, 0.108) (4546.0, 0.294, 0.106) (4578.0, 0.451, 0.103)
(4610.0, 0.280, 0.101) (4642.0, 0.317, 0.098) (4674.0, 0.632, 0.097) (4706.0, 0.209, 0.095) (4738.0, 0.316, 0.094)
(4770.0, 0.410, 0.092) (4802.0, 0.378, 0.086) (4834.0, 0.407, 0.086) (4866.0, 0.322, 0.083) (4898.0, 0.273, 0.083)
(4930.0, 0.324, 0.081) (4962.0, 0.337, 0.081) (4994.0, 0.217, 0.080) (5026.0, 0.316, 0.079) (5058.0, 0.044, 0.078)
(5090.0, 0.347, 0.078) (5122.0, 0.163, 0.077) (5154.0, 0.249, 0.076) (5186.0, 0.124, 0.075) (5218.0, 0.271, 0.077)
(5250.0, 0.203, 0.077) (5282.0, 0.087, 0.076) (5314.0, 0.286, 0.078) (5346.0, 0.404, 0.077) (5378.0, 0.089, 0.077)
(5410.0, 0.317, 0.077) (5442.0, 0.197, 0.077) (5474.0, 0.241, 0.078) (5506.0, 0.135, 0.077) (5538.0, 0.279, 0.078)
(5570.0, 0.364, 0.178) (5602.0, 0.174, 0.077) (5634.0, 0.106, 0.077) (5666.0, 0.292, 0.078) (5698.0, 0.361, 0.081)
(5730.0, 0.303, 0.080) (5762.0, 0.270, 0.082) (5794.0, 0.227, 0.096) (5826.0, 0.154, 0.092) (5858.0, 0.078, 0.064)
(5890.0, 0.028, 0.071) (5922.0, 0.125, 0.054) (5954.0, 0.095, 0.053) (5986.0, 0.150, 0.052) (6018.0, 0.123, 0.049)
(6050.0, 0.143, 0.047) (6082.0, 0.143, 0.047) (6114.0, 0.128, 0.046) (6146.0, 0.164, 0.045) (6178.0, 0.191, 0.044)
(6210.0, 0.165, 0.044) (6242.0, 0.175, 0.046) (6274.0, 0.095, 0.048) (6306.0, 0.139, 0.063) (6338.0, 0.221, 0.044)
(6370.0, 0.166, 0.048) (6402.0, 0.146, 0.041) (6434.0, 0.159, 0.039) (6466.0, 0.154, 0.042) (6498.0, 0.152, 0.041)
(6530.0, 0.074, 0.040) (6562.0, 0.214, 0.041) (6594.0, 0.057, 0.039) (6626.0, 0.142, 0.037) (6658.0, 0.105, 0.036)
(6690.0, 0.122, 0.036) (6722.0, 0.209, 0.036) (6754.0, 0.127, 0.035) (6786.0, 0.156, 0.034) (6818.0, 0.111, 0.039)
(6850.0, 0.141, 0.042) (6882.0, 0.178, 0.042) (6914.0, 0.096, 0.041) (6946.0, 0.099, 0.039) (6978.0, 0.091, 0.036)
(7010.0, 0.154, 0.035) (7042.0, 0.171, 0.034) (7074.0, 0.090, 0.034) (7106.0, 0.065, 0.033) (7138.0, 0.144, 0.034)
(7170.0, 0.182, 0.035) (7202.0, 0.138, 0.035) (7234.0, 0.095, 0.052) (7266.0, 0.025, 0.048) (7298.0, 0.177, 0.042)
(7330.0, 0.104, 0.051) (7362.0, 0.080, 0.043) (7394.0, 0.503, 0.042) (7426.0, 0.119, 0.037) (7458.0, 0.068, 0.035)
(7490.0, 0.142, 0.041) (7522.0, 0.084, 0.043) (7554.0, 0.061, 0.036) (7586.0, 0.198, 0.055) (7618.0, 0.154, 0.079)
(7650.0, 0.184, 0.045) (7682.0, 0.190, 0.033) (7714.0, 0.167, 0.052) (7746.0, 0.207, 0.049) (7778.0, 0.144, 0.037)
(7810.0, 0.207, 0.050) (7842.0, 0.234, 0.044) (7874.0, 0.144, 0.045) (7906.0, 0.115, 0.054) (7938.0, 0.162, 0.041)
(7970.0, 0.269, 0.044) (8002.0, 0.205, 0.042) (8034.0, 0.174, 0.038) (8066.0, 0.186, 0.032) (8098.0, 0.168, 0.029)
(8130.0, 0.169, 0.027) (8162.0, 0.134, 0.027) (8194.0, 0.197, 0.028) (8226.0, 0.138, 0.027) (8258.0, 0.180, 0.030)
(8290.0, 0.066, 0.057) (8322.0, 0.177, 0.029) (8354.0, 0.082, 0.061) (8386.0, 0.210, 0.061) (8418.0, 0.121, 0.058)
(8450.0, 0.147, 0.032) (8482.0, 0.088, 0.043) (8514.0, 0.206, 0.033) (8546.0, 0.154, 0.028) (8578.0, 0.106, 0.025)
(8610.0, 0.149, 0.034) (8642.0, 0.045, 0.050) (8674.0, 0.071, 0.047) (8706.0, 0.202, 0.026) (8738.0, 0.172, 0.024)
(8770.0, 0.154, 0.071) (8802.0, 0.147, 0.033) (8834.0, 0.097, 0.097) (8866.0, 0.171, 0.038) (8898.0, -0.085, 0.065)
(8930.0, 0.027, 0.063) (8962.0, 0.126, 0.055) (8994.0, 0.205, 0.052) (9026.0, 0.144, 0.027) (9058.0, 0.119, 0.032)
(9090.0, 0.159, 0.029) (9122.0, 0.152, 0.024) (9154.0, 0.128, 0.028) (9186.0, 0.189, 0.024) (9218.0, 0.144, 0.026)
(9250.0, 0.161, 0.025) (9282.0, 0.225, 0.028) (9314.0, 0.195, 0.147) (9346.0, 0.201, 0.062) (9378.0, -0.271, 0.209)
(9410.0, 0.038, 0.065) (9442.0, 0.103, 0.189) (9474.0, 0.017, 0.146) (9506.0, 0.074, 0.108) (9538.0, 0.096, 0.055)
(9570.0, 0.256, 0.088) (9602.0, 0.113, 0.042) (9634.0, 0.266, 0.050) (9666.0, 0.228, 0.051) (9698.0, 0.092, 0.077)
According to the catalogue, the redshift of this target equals 0.984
